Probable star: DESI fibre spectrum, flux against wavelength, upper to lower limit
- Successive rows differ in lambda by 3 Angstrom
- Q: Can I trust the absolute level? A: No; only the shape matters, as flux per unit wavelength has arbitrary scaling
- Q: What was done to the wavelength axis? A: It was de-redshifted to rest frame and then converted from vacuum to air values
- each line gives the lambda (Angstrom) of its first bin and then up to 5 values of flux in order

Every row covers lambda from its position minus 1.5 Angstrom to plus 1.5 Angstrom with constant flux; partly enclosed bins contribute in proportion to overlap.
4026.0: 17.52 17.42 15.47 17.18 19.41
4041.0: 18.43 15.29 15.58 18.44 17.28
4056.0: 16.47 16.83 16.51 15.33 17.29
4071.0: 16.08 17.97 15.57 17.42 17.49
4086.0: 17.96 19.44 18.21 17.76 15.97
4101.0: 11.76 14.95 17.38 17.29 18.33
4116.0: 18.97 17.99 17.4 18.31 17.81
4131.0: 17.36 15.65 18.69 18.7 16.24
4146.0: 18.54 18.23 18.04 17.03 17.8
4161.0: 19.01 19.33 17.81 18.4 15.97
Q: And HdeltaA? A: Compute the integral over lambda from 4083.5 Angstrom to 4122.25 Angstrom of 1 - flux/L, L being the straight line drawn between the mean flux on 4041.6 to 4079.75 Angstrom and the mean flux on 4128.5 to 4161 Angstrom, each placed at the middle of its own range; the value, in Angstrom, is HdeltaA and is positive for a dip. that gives -0.1 Angstrom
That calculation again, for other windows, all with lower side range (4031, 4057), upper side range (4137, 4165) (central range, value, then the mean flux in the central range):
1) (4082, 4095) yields -0.5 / 18.2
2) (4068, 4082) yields 0.4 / 16.8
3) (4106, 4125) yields -0.2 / 17.9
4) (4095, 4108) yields 1.8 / 15.2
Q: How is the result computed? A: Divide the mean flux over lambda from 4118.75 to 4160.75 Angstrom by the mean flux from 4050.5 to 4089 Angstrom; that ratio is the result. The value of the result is 1.04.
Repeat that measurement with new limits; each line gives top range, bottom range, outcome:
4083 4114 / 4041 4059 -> 1.01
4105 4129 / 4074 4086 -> 1.04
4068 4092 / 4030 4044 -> 1.01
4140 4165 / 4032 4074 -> 1.07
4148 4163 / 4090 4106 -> 1.14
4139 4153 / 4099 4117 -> 1.10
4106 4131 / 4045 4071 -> 1.08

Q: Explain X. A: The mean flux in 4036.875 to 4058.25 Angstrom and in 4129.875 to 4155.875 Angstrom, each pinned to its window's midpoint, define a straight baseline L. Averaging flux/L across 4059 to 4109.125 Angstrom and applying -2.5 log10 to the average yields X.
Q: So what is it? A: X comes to 0.043 mag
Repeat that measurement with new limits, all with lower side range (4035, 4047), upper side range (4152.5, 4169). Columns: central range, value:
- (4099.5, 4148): 0.04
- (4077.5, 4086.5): 0.02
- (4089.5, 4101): 0.06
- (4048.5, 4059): 0.01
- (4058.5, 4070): 0.07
